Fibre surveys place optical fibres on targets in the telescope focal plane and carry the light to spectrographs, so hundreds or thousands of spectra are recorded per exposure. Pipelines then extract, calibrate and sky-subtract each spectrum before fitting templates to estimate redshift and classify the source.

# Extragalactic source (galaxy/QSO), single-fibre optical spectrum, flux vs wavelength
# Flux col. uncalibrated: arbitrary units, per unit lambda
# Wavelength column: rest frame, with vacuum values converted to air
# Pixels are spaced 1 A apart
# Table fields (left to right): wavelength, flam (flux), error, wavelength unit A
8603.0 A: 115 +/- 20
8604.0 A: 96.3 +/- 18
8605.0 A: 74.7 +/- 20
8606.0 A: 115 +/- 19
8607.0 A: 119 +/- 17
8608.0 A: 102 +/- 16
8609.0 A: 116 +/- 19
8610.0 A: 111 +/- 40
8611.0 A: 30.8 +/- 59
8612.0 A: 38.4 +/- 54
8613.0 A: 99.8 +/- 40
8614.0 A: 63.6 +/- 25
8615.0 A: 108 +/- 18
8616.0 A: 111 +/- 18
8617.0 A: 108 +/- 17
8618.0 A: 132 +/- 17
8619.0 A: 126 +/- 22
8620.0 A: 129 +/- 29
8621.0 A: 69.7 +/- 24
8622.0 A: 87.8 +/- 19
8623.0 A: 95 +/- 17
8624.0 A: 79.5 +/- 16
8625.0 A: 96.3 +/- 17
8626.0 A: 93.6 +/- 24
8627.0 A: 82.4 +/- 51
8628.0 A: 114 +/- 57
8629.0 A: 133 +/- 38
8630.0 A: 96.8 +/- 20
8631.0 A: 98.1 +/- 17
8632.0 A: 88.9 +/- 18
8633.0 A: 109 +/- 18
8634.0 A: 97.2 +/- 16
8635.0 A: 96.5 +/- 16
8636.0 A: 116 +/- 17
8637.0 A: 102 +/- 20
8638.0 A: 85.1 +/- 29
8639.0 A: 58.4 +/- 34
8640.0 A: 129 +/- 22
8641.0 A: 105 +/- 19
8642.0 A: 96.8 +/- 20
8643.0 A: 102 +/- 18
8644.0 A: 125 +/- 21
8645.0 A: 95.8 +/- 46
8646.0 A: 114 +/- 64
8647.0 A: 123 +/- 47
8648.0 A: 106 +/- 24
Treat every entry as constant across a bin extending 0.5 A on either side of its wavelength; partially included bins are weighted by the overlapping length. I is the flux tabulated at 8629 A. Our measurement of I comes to 133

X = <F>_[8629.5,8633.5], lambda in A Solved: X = 98.2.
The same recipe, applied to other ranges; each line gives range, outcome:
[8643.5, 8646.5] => 112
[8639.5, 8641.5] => 117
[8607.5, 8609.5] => 109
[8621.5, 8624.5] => 87.4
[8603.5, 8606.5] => 95.3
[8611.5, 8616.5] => 84.2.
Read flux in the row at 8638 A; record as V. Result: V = 85.1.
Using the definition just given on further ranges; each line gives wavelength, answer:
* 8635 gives 96.5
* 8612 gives 38.4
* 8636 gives 116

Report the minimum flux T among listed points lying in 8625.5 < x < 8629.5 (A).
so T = 82.4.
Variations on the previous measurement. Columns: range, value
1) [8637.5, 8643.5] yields 58.4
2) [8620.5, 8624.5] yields 69.7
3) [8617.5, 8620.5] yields 126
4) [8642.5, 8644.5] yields 102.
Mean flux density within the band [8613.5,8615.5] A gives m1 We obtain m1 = 85.8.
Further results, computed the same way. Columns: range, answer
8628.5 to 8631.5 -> 109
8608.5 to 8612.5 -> 74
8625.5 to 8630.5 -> 104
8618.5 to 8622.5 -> 103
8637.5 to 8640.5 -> 90.8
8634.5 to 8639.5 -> 91.6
